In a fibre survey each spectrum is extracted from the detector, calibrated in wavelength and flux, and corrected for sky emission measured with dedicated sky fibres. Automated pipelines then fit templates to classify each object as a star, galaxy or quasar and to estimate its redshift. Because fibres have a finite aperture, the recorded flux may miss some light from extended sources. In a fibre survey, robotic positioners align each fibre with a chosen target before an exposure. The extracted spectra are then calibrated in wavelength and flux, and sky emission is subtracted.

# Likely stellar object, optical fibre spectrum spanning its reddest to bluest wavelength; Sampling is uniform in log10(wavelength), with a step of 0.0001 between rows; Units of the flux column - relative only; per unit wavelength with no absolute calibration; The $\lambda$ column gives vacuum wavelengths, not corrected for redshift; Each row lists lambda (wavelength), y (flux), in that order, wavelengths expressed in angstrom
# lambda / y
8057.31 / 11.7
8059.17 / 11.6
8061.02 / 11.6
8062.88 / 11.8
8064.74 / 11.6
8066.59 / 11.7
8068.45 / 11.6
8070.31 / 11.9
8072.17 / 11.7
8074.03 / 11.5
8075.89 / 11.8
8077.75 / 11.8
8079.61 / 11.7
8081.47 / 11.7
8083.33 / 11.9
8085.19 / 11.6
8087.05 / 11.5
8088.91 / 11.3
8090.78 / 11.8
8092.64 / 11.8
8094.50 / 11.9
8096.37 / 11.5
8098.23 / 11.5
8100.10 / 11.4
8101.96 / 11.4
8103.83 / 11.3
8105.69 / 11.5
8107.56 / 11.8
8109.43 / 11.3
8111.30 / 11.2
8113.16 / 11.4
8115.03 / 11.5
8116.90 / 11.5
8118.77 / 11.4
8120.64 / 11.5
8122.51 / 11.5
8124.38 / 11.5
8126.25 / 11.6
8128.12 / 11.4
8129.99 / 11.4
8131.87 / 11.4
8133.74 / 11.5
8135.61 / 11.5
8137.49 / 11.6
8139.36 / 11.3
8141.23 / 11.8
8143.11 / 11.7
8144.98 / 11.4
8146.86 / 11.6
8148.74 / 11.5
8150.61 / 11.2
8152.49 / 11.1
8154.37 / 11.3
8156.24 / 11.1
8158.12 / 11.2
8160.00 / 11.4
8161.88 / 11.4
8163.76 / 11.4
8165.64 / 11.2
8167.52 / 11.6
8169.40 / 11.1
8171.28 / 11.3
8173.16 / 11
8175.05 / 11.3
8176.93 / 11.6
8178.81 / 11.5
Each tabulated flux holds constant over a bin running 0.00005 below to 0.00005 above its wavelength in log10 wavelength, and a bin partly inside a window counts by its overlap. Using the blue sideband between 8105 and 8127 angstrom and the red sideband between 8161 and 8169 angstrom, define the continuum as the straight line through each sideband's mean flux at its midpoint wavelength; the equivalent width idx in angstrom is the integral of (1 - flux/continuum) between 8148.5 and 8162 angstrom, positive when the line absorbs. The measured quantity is 0.2 angstrom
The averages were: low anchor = 11.5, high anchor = 11.4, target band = 11.3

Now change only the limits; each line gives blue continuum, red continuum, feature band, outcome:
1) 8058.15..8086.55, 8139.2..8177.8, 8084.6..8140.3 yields 0.2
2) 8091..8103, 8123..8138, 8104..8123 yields 0.1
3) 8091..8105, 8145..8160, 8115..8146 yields -0.3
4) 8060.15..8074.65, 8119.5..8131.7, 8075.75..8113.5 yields 0.0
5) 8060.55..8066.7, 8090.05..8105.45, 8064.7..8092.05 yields -0.1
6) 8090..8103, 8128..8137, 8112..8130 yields 0.0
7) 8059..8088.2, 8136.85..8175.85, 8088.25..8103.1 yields 0.0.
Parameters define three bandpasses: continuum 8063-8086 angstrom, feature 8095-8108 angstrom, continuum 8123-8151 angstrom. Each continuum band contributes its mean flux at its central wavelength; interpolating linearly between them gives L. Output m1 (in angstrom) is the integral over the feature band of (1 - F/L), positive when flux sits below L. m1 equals 0.15 angstrom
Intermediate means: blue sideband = 11.7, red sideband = 11.5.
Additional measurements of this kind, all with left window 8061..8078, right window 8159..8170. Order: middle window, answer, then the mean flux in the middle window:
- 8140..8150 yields -0.13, 11.6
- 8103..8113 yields 0.12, 11.4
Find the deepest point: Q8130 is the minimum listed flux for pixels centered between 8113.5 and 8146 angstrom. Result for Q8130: 11.3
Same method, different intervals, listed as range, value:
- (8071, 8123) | 11.2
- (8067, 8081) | 11.5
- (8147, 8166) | 11.1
